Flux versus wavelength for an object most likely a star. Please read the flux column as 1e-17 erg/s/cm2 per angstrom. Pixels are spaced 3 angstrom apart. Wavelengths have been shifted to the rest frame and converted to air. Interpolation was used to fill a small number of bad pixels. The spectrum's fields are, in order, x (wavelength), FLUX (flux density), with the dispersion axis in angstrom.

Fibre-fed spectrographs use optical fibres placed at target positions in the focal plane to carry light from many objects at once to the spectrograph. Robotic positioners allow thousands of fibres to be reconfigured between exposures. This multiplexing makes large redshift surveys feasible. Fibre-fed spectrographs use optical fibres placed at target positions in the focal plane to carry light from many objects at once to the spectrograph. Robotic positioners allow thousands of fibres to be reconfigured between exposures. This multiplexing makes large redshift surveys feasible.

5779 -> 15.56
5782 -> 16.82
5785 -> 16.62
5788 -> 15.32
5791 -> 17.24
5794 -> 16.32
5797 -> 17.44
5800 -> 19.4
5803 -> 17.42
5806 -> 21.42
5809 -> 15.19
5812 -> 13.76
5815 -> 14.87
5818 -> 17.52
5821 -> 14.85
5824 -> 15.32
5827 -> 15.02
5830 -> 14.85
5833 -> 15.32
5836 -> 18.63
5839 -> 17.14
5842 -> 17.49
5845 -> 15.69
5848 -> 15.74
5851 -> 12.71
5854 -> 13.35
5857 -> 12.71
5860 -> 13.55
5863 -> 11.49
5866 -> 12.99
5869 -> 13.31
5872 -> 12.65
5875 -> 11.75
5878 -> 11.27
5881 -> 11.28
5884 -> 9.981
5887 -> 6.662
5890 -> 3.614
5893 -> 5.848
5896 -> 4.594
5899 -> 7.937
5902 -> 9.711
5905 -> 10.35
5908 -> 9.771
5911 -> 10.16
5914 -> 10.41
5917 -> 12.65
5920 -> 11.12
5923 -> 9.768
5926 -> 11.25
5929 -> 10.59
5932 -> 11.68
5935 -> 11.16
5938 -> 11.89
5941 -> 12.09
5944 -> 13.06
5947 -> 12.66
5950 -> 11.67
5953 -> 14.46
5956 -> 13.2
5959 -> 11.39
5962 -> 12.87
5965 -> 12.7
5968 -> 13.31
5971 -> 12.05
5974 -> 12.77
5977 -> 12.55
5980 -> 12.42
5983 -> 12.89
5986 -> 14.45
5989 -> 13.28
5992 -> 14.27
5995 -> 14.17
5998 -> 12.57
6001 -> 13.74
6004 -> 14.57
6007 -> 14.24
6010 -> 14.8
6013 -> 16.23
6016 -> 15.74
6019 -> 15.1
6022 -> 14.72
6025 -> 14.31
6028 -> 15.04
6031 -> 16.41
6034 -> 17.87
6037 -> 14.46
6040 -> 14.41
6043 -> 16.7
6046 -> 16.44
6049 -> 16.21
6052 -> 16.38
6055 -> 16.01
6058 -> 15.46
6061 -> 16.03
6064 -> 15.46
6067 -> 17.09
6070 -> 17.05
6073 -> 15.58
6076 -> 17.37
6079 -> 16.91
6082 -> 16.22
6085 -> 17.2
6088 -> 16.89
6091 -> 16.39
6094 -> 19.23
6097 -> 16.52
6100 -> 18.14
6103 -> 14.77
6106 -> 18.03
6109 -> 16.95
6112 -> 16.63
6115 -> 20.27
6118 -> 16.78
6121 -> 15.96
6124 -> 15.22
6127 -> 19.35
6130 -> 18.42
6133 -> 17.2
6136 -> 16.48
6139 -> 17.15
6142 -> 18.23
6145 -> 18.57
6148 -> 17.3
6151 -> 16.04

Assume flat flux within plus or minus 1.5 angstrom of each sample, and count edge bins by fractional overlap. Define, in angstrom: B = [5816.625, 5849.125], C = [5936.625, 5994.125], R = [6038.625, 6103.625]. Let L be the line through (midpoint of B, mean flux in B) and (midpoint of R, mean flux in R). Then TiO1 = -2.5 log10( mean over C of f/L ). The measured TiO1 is 0.26 mag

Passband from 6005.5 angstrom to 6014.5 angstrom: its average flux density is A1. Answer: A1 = 15.1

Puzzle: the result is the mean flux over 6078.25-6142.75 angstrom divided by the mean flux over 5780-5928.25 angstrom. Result 1.30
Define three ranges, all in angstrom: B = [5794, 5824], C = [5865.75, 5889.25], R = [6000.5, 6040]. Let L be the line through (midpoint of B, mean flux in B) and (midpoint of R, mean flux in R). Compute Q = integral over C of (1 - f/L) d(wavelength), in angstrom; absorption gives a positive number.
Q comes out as 7.75 angstrom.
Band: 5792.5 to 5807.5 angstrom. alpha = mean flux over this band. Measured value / 18.4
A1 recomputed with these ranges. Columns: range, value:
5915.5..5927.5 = 11.2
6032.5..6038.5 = 16.2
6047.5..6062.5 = 16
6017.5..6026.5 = 14.7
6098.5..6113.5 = 16.9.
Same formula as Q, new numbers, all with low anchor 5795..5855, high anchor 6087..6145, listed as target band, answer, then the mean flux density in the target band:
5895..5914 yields 8.6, 8.99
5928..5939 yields 3.5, 11.3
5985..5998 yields 2.3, 13.9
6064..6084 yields 0.6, 16.6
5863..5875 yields 2.7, 12.6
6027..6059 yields 2.0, 16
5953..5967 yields 3.3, 12.8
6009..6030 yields 2.2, 15.2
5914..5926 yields 4.0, 11.1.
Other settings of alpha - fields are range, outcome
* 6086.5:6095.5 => 17.5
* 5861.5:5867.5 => 12.2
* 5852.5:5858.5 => 13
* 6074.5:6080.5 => 17.1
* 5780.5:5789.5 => 16.3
